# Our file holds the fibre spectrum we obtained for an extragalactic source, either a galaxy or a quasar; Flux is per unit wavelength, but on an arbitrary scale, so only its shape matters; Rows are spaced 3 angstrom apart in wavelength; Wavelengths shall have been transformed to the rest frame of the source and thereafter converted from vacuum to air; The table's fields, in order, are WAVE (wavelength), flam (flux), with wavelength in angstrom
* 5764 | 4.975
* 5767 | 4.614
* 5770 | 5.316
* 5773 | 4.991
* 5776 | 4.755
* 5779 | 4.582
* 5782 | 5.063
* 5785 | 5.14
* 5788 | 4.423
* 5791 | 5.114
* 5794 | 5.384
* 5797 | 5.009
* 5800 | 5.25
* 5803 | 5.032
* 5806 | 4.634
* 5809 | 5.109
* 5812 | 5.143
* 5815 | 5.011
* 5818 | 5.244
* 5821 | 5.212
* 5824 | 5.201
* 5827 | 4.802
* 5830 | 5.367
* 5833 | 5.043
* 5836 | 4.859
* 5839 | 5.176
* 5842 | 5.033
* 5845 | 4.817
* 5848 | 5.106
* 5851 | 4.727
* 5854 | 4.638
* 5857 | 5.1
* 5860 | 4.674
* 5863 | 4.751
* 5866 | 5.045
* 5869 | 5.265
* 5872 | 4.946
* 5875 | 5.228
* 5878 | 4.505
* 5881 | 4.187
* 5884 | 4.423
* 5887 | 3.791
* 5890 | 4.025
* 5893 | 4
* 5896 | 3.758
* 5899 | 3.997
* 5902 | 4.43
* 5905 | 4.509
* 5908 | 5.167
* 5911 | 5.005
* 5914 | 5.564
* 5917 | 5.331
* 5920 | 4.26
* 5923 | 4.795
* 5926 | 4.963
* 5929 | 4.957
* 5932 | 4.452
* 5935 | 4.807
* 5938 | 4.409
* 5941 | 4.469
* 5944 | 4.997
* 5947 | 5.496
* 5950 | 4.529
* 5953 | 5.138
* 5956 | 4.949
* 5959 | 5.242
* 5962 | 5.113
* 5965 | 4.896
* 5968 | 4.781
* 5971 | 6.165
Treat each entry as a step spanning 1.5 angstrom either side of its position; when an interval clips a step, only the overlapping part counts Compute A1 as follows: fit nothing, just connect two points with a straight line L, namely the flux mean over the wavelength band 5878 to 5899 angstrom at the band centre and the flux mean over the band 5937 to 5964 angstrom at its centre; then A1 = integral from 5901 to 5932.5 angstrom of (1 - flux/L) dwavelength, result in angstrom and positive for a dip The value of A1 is -3.0 angstrom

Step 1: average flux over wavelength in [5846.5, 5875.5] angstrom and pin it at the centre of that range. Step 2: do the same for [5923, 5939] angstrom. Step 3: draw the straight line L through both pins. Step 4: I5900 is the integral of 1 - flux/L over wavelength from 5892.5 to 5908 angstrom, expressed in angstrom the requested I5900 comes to 1.8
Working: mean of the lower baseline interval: 4.94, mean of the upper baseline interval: 4.73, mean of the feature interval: 4.25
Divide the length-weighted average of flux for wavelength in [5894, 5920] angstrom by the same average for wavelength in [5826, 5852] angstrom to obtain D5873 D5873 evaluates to 0.9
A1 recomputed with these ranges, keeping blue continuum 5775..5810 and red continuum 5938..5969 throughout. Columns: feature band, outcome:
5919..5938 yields 0.9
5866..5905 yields 4.2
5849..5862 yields 0.4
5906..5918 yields -0.7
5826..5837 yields -0.2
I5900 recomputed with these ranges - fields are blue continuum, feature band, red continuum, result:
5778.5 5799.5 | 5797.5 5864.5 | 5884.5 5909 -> -4.5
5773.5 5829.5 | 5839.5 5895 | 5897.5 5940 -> 2.2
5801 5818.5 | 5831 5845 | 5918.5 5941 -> -0.2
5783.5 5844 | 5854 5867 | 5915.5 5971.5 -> 0.4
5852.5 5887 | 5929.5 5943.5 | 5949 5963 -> 1.0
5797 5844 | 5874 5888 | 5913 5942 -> 1.4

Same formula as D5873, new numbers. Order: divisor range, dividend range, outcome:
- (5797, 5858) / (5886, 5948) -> 0.92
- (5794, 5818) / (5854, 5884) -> 0.95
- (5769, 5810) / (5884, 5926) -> 0.91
